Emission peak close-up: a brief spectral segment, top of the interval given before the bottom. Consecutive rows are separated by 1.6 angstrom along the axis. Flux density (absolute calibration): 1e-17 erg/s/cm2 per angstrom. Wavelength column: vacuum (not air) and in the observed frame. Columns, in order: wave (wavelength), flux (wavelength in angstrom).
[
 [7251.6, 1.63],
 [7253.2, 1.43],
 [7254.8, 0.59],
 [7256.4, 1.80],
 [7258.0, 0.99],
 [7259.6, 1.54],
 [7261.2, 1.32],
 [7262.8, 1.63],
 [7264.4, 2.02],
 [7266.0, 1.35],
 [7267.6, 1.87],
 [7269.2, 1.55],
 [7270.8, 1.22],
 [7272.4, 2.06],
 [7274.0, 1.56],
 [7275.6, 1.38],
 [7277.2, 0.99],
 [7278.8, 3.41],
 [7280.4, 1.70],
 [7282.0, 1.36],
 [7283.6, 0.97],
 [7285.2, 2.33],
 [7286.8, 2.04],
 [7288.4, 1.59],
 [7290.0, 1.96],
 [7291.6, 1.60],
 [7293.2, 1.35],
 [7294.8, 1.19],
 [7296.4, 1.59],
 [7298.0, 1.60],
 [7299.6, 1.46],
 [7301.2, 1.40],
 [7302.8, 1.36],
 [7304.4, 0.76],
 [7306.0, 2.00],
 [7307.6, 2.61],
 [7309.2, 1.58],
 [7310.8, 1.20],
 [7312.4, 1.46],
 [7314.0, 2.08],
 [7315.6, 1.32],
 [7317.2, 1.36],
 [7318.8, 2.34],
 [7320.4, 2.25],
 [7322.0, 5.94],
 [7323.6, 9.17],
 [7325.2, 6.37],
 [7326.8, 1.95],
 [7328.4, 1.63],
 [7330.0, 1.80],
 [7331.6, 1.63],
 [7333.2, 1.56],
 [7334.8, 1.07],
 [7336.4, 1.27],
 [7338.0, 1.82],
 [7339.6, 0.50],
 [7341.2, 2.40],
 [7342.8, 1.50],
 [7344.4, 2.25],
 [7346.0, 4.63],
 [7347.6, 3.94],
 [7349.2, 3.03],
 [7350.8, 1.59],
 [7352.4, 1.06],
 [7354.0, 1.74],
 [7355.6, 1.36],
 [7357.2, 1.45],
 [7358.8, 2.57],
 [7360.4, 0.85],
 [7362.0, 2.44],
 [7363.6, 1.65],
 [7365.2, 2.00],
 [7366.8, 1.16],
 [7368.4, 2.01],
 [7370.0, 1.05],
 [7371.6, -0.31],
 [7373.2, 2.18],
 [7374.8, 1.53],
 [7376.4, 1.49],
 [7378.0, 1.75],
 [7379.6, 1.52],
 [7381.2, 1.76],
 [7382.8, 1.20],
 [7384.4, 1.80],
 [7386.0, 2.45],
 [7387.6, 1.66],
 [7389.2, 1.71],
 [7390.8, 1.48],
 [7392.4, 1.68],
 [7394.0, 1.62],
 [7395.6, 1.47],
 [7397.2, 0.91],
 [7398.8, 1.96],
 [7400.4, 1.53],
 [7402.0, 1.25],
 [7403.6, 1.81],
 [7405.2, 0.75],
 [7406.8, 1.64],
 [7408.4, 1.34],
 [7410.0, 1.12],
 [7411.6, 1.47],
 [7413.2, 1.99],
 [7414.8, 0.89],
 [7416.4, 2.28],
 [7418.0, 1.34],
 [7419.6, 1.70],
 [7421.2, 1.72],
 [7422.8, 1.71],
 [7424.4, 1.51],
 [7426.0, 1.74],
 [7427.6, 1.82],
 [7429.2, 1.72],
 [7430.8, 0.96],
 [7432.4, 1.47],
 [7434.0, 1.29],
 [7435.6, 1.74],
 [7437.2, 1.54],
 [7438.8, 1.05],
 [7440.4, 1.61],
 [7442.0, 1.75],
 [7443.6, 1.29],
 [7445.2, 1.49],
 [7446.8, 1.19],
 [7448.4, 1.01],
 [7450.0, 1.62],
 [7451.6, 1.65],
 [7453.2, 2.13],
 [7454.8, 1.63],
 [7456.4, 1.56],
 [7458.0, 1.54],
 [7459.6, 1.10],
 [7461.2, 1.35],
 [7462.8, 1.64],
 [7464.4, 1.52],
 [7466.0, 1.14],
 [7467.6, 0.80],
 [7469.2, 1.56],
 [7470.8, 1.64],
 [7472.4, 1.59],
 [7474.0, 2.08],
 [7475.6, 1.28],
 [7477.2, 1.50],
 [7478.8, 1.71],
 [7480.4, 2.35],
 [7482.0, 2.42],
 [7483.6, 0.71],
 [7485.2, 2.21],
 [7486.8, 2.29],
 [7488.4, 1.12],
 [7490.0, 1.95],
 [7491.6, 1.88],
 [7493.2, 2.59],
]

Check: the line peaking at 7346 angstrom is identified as [N II] 6583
